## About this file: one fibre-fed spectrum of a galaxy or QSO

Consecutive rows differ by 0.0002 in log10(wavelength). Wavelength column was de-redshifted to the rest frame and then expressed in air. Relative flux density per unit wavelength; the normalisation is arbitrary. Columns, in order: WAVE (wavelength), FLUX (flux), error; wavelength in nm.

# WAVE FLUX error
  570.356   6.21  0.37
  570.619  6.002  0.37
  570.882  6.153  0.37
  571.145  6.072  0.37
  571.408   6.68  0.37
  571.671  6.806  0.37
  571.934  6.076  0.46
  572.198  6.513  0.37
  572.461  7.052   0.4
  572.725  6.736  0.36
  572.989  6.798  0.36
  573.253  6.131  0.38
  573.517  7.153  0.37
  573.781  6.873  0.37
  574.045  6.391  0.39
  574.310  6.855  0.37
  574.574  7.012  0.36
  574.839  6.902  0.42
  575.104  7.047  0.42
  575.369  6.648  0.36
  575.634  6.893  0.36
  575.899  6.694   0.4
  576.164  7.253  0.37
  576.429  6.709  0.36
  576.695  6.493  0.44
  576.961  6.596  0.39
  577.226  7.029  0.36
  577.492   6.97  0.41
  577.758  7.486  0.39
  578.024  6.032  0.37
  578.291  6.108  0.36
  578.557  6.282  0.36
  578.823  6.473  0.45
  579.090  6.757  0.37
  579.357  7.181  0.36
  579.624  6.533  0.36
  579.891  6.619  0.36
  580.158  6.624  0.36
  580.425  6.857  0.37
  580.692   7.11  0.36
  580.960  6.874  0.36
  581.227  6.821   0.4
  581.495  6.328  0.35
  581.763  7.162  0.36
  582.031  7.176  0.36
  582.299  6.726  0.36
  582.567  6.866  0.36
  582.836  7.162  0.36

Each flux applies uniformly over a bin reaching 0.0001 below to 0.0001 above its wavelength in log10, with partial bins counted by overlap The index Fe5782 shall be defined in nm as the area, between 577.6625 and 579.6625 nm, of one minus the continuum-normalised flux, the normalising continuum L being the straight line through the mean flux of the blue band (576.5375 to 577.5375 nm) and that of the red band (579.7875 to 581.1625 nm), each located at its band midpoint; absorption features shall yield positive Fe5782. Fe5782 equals 0.057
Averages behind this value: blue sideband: 6.75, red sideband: 6.83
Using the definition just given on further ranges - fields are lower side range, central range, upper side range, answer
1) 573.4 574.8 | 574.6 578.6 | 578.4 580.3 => 0.00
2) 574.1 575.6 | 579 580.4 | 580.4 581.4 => 0.03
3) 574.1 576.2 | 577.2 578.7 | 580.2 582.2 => 0.06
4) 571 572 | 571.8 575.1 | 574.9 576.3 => -0.03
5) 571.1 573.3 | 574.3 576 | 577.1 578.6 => -0.06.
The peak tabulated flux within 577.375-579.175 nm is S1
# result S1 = 7.486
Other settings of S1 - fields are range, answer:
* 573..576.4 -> 7.253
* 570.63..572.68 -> 7.052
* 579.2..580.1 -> 7.181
